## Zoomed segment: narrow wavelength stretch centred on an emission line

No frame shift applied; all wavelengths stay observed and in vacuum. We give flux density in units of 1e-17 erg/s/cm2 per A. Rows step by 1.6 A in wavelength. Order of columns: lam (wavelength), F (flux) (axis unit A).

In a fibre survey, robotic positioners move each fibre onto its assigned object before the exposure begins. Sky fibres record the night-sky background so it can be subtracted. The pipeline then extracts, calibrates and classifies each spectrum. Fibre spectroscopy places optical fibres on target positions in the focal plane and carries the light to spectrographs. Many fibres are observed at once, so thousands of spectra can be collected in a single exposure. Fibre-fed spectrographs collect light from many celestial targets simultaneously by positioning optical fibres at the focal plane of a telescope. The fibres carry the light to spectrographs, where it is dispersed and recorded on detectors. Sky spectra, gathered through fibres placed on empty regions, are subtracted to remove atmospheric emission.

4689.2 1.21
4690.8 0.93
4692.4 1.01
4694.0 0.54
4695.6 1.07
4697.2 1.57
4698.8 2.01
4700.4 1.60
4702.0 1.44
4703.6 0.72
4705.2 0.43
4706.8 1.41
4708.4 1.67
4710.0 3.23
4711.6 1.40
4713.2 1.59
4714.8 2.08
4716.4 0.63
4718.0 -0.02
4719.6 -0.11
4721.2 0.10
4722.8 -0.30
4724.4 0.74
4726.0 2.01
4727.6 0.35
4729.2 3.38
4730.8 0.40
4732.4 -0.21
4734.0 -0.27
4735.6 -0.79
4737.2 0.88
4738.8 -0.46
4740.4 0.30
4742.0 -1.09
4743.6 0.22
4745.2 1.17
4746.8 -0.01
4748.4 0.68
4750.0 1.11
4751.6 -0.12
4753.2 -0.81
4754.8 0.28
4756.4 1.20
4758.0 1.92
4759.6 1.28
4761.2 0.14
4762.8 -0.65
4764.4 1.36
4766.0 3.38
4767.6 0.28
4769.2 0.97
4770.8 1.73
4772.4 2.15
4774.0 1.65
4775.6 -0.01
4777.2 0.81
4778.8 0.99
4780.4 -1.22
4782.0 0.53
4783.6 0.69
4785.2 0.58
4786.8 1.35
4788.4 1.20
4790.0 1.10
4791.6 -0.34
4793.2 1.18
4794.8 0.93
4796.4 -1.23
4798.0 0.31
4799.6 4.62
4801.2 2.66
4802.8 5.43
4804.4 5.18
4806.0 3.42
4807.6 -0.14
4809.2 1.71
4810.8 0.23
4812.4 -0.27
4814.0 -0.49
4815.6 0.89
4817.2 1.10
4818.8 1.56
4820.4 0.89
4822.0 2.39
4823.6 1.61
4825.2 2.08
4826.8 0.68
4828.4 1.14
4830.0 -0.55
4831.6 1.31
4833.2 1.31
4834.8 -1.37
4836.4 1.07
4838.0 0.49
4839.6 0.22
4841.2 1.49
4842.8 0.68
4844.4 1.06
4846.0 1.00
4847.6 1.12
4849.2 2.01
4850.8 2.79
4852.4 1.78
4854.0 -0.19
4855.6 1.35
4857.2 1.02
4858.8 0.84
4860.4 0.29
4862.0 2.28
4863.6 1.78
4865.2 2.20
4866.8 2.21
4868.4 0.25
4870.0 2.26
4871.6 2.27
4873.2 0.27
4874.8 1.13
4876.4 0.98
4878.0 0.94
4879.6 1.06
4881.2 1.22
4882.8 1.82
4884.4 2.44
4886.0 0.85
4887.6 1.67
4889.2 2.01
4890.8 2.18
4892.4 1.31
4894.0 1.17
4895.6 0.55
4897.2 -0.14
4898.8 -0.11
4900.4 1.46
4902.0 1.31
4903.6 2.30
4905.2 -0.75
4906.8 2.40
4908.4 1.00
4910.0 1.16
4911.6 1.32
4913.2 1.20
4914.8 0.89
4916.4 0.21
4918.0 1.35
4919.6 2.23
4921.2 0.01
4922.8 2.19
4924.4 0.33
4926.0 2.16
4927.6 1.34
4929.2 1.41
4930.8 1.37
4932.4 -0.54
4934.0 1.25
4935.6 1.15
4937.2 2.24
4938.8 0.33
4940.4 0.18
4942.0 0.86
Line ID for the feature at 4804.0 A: [O II]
